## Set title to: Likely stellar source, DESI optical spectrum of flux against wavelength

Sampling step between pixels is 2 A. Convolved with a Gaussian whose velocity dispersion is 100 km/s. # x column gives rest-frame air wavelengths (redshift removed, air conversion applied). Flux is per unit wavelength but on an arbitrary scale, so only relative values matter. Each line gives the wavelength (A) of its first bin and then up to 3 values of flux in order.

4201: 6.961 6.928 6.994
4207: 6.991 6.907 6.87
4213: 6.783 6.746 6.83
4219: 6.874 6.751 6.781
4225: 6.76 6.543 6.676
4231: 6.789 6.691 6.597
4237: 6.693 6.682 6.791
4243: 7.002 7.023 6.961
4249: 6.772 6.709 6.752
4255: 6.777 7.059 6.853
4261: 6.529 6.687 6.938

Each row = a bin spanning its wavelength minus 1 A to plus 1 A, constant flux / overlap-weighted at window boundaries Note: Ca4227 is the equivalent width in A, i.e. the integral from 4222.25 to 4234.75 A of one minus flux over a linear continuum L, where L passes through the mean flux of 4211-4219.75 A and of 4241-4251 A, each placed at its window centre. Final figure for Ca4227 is 0.3 A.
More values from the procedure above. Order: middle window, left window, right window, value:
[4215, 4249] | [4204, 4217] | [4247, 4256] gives 0.2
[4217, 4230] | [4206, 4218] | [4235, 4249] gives 0.2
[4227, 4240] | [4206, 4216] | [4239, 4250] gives 0.4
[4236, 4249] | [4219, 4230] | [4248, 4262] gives -0.2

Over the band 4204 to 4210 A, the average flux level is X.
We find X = 6.96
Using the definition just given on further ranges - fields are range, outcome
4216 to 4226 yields 6.8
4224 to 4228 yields 6.65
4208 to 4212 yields 6.89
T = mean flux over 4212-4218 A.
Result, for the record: 6.79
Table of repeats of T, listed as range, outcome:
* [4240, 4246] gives 6.94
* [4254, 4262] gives 6.8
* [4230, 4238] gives 6.69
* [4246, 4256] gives 6.79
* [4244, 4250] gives 6.92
